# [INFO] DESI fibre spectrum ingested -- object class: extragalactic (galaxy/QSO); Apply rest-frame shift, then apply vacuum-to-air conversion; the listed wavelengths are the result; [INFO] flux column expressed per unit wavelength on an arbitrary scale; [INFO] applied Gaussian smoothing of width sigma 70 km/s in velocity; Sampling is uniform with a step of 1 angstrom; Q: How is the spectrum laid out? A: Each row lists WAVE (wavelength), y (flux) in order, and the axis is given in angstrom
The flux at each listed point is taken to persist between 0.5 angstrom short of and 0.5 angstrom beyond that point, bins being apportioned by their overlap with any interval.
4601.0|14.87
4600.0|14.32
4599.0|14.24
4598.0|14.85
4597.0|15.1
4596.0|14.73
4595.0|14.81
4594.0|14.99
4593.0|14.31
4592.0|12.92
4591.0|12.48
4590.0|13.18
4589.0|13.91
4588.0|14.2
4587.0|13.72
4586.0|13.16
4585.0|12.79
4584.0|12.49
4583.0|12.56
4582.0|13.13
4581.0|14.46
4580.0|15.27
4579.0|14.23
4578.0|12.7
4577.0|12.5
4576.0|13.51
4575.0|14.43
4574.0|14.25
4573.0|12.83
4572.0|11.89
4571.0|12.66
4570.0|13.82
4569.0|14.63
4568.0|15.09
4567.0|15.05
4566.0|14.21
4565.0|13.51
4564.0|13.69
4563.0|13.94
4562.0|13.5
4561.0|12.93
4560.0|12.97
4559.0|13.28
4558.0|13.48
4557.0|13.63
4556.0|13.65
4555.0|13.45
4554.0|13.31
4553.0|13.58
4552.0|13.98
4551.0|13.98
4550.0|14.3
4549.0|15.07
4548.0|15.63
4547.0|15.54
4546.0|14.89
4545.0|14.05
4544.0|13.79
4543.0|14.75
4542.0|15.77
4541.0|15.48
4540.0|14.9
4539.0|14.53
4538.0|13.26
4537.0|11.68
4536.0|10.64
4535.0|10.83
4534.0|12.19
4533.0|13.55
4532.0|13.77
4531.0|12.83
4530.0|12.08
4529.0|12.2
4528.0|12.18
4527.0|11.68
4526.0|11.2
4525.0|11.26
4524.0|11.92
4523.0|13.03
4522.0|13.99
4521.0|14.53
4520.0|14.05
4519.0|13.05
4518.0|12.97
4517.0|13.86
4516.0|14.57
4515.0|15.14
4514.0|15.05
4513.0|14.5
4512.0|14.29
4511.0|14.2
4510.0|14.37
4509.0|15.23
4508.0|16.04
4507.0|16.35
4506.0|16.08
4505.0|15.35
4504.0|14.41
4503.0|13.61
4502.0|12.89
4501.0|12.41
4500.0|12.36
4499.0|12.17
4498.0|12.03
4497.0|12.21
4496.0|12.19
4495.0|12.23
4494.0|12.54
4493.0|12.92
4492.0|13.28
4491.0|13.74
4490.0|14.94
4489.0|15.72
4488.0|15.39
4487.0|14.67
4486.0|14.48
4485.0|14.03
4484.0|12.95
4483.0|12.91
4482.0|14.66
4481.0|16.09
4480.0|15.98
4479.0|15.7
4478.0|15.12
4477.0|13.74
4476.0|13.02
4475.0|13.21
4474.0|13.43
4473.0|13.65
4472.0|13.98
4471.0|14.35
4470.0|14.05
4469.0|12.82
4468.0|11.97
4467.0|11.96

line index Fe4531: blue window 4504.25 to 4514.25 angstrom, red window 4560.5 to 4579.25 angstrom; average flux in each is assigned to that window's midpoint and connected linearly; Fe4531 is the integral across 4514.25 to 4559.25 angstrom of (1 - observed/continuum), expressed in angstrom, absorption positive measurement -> 2.9 angstrom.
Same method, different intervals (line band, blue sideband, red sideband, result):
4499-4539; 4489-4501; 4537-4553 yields 0.65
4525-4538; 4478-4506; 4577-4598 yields 1.62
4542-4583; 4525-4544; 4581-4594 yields -2.29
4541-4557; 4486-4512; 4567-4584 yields -0.77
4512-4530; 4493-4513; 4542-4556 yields 0.94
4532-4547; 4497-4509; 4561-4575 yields 0.20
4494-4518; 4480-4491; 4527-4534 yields -0.42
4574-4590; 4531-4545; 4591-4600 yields 0.69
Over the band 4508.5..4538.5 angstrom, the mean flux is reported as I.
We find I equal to 13.1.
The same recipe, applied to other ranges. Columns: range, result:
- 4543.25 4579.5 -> 13.8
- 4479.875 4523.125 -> 14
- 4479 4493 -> 14.5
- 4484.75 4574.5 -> 13.7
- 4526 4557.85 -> 13.5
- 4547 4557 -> 14.2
